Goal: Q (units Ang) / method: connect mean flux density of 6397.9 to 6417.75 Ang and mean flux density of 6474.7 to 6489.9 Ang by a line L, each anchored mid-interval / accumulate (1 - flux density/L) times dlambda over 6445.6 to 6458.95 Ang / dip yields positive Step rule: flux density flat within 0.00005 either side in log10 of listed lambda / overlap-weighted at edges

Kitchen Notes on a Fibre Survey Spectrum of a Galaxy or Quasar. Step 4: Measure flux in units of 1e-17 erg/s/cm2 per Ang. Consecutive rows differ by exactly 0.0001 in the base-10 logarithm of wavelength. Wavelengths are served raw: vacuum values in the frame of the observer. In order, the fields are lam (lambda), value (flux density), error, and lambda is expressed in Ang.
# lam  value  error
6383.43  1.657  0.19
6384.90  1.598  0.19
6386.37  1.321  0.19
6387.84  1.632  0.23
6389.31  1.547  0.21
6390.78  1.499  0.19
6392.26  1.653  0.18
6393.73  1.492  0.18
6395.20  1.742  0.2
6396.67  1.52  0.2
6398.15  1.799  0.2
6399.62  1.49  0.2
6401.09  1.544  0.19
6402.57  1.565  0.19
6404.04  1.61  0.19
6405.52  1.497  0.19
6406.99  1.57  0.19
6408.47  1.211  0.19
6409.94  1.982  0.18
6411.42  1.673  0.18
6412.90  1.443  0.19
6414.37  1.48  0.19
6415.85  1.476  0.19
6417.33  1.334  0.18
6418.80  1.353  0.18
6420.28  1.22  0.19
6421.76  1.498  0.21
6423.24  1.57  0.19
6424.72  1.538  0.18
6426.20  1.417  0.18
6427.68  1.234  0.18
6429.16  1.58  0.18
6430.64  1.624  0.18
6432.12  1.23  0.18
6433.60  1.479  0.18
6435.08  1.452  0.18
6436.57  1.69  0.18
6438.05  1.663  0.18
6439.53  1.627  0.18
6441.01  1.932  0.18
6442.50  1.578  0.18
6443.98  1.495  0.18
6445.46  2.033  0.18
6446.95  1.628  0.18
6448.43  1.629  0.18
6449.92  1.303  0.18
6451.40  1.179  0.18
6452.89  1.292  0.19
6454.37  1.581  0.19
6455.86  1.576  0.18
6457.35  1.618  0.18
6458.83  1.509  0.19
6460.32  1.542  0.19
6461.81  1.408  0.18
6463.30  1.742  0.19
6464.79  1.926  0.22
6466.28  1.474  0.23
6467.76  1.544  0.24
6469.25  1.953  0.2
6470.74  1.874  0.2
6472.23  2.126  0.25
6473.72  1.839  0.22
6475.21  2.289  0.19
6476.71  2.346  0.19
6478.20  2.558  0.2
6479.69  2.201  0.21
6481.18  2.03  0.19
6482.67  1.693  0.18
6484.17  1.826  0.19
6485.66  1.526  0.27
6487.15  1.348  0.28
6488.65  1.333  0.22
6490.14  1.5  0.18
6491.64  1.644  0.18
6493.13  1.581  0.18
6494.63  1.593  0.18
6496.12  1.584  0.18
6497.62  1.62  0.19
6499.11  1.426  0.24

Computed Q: 1.9 Ang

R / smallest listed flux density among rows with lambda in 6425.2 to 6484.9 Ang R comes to 1.179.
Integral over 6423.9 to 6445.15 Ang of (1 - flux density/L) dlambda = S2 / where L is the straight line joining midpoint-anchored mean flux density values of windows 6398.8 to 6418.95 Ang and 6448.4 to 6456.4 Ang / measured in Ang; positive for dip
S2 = -1.4 Ang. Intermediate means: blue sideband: 1.52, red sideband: 1.4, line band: 1.55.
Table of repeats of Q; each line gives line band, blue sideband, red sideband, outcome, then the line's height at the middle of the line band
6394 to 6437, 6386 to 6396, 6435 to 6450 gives 2.7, 1.61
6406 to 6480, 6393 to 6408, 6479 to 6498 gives -0.6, 1.61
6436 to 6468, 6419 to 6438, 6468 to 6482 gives 3.4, 1.79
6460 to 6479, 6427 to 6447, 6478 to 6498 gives -2.8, 1.66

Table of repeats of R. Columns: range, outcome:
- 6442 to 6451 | 1.303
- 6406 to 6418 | 1.211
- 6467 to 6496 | 1.333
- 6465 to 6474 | 1.474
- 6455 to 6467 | 1.408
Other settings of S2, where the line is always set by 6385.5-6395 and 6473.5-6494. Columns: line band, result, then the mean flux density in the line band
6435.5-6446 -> 0.0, 1.7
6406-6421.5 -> 1.3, 1.48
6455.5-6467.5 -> 1.1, 1.6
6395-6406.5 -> -0.1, 1.59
